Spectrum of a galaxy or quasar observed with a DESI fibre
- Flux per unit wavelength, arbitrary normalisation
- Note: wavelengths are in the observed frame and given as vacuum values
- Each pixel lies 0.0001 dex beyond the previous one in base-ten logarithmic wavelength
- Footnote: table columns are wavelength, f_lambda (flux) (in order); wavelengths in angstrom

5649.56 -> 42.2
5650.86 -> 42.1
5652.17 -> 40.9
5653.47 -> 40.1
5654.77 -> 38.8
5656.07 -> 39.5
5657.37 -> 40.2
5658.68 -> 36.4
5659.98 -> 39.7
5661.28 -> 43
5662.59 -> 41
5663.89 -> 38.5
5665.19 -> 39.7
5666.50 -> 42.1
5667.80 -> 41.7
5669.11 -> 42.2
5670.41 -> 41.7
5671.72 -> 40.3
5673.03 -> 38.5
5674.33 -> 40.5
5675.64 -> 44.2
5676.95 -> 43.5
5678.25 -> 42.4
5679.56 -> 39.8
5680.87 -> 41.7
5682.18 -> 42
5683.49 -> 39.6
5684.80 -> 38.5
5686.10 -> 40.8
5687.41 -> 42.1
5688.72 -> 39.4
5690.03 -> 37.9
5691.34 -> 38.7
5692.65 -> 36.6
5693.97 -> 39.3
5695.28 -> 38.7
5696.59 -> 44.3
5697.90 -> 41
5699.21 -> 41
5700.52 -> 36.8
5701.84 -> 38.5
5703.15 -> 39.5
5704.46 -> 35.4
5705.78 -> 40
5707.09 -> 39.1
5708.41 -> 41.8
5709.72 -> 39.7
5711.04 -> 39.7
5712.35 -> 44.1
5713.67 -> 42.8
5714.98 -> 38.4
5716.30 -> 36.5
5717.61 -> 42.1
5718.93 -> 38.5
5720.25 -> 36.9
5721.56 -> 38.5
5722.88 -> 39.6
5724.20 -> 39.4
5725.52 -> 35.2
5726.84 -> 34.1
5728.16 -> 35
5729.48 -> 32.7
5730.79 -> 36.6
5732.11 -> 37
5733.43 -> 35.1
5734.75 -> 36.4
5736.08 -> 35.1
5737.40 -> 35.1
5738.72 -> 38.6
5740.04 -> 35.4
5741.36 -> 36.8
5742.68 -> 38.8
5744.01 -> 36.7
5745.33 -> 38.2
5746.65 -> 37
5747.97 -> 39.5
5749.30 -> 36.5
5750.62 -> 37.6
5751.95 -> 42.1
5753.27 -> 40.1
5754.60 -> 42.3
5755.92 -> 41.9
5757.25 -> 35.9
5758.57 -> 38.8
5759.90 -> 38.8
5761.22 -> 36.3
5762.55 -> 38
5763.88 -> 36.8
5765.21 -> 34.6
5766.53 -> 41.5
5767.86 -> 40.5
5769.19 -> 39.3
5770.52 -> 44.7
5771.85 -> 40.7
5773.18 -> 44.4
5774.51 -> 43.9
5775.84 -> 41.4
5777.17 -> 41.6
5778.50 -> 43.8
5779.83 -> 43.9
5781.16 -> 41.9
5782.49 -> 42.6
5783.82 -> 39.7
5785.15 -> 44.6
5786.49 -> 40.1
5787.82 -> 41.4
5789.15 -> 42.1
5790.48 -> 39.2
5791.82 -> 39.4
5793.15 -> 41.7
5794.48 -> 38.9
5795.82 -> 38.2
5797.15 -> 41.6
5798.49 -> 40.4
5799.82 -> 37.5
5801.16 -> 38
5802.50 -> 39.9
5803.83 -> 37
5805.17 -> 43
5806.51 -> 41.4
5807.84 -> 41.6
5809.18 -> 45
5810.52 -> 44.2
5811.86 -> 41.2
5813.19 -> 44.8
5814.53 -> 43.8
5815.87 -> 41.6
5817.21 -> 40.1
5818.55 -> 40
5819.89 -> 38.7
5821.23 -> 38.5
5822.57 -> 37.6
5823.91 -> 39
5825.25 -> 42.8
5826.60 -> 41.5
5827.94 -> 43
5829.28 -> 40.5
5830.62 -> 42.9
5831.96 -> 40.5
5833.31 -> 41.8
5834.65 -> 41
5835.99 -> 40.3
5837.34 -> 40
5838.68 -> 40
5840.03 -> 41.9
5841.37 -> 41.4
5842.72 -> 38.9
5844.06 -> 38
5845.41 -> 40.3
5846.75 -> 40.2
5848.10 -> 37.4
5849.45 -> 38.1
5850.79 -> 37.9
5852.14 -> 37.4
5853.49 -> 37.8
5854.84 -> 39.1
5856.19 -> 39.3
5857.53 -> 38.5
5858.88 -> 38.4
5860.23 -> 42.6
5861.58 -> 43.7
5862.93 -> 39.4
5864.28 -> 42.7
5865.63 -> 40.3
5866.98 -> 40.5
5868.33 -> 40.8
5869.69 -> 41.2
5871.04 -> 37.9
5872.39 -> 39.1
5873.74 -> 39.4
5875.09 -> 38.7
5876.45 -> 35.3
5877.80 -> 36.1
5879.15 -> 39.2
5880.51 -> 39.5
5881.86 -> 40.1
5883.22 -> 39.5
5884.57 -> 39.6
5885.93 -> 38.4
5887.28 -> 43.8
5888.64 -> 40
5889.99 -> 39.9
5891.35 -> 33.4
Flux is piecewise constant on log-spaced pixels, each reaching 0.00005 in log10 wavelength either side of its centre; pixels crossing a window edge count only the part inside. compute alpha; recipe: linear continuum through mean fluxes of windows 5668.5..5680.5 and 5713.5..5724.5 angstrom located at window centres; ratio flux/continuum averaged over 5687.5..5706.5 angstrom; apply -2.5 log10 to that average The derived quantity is 0.03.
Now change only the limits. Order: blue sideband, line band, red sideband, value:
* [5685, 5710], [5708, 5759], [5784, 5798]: 0.05 mag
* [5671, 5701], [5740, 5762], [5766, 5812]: 0.07 mag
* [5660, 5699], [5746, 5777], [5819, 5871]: 0.02 mag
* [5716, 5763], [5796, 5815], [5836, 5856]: -0.07 mag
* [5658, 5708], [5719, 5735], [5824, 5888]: 0.10 mag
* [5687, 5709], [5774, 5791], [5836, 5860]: -0.07 mag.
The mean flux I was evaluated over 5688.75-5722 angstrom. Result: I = 39.4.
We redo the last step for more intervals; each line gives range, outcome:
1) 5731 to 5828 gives 39.9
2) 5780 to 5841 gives 40.9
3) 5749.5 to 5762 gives 39.2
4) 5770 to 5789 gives 42.5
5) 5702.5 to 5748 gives 37.8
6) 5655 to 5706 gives 40.2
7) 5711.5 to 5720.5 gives 40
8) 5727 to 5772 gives 37.9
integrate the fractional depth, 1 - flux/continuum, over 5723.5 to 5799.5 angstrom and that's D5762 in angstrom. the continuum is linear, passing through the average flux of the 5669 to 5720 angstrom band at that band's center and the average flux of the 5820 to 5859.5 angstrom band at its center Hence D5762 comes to 1.6 angstrom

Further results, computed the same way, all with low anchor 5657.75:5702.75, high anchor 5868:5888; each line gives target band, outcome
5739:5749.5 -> 0.66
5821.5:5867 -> -0.83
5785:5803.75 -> -0.14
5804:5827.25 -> -1.06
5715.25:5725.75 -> 0.43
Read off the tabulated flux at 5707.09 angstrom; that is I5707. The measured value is 39.1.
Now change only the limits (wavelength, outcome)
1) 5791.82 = 39.4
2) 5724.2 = 39.4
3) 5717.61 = 42.1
